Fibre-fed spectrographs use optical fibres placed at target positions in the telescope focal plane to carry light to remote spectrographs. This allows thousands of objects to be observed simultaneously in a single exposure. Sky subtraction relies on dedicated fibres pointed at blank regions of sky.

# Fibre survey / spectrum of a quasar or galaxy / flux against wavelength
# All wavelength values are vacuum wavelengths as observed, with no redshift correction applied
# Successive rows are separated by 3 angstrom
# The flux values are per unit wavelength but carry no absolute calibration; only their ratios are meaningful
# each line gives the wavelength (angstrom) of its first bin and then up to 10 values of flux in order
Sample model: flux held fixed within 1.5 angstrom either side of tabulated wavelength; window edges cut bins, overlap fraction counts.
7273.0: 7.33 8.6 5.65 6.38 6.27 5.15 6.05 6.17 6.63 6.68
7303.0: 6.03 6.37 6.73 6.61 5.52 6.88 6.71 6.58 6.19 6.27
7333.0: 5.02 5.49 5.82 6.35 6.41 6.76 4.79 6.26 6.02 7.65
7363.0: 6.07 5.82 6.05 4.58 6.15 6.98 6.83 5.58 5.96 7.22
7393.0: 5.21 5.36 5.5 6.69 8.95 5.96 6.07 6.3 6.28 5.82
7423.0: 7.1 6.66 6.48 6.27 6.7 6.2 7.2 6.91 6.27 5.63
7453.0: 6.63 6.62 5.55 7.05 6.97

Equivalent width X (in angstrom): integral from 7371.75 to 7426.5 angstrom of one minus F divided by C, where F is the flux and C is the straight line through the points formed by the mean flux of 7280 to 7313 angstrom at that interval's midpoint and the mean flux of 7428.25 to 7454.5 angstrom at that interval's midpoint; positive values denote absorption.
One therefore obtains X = 0.9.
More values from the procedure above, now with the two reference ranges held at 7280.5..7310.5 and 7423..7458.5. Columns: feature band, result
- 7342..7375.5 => 1.56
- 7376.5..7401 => 1.22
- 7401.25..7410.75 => -0.96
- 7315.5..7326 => -0.49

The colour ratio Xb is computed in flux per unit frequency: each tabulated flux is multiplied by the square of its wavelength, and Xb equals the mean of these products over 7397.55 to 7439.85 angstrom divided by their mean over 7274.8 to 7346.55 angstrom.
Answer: 1.07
